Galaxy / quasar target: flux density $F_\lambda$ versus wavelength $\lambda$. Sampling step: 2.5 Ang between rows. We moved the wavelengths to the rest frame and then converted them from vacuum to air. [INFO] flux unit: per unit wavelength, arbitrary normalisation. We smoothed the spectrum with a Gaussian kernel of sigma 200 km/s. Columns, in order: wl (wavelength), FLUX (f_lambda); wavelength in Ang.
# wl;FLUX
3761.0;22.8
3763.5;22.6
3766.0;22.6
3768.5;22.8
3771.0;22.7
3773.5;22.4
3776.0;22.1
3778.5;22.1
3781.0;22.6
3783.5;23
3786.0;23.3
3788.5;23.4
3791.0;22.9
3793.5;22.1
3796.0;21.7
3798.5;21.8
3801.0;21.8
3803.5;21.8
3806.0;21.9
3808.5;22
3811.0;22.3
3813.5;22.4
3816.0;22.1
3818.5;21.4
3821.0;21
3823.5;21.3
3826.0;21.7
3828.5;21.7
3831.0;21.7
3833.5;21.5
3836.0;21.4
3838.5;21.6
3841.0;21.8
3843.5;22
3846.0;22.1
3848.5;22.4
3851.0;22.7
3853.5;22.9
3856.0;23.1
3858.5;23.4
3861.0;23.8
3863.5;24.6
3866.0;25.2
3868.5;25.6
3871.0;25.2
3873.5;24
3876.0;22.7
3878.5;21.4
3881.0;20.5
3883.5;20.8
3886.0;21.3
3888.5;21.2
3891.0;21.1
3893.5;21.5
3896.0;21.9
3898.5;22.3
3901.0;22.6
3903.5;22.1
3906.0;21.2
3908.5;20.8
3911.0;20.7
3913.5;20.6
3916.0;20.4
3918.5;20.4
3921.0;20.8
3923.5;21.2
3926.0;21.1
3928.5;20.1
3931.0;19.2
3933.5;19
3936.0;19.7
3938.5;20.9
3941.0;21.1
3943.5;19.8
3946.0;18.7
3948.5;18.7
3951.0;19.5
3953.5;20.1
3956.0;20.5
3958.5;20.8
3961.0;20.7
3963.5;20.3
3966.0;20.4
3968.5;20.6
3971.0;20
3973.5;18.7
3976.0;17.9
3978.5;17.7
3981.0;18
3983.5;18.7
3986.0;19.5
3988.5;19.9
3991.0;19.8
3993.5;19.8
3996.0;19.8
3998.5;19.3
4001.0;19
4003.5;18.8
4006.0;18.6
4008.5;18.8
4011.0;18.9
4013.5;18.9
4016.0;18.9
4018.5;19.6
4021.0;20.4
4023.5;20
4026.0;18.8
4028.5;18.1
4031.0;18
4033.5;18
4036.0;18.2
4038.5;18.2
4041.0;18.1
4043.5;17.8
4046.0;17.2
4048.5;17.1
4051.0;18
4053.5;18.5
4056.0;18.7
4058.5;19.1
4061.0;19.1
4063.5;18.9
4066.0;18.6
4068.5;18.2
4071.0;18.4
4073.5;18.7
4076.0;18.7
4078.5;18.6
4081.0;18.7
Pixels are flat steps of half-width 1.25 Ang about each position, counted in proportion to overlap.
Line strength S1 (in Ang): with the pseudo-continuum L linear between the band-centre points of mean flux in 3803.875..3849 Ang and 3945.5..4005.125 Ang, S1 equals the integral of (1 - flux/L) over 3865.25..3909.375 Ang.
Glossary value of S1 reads -3.04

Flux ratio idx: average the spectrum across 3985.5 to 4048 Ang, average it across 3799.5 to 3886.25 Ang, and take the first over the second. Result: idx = 0.84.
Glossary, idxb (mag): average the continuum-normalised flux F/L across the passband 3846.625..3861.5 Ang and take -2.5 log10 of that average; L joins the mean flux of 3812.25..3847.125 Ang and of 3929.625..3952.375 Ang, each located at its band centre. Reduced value -0.09 mag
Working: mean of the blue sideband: 21.7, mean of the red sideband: 19.6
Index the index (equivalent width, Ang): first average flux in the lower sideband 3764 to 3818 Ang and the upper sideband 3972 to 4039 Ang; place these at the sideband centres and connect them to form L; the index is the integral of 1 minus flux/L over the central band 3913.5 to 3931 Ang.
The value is -0.3 Ang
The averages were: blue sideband 22.4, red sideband 18.9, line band 20.6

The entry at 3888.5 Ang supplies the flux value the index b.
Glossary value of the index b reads 21.2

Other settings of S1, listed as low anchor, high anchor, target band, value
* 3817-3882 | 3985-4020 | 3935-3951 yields 0.59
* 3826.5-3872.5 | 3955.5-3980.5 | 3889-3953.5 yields 1.09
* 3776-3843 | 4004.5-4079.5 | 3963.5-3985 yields 0.55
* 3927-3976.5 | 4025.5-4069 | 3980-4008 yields -0.07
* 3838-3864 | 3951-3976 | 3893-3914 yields -0.05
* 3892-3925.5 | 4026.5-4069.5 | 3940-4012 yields 1.24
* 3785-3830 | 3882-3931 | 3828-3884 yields -3.03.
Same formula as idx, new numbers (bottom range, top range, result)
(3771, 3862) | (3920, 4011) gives 0.88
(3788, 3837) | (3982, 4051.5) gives 0.86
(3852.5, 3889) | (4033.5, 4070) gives 0.79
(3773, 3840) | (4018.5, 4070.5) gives 0.84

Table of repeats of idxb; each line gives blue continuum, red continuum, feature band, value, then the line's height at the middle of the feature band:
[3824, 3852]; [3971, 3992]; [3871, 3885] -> -0.058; 21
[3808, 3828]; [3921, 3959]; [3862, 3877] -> -0.169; 21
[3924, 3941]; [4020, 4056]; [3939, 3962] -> -0.010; 19.8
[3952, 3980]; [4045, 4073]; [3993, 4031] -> -0.003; 19.1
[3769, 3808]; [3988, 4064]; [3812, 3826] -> 0.013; 21.9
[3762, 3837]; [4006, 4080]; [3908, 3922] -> -0.008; 20.4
